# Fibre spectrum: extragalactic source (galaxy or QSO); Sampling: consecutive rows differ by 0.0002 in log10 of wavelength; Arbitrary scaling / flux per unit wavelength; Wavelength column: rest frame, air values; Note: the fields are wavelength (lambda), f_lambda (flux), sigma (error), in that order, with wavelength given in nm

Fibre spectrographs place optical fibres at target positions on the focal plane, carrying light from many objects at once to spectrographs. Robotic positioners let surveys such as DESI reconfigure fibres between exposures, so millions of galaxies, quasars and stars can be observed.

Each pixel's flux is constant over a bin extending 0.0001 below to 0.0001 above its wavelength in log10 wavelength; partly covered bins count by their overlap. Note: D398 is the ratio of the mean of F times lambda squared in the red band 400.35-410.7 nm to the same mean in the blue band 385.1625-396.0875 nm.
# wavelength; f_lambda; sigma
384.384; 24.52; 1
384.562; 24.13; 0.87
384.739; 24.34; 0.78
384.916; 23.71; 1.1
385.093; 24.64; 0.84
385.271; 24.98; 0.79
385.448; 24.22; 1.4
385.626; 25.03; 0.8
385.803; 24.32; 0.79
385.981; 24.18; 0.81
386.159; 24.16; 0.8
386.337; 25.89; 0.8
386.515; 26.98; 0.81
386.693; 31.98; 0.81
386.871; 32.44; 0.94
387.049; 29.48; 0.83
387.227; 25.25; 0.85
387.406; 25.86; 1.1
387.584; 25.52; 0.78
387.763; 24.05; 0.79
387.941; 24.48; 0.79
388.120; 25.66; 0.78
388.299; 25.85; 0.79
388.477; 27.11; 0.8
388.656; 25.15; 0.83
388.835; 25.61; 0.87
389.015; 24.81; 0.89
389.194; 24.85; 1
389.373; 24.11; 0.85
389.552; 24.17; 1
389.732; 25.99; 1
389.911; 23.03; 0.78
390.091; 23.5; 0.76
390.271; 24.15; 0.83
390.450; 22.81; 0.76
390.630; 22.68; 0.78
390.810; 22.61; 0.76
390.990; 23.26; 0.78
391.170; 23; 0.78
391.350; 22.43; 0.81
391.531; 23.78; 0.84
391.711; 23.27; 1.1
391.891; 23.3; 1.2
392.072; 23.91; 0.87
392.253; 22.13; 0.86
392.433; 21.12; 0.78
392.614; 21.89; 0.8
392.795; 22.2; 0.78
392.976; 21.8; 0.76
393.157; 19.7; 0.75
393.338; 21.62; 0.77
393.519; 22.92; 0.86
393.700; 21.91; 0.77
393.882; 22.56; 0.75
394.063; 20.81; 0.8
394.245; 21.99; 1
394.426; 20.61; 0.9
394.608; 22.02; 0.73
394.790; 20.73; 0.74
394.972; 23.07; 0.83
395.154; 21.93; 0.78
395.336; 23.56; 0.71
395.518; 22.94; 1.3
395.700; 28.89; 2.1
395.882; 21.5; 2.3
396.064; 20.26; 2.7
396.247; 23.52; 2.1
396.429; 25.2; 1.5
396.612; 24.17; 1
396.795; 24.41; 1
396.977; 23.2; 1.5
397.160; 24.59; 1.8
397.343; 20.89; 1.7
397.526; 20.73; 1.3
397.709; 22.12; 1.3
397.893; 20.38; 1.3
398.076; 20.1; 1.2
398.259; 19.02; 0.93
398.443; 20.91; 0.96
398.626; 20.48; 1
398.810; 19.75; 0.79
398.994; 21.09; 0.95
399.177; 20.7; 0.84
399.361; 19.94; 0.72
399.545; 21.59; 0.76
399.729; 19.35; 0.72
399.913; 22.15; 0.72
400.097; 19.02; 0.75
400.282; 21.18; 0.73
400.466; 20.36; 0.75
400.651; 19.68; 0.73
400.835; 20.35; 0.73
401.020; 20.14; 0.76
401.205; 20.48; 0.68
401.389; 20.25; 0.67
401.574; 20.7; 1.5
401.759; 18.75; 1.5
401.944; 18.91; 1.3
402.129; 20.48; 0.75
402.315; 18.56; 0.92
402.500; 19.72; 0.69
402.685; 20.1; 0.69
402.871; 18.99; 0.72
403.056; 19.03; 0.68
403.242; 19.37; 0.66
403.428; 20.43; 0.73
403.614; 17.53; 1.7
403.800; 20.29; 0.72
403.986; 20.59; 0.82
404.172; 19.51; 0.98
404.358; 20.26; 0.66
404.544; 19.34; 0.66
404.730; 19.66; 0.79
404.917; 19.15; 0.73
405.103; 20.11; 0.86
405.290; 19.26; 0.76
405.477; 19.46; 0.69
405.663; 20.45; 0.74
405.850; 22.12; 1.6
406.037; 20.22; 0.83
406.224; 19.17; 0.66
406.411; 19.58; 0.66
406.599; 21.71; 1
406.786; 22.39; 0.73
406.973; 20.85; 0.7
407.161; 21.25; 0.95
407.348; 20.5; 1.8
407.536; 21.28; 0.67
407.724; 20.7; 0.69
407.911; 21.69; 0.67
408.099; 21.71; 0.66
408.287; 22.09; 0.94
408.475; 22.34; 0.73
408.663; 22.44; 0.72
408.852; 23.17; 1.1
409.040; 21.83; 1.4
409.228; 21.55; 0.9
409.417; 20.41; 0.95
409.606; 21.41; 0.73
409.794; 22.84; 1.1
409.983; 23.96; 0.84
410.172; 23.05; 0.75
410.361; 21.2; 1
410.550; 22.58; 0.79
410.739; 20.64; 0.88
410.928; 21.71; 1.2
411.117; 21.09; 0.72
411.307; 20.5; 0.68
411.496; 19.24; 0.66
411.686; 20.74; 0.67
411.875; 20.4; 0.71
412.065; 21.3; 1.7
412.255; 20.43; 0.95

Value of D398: 0.93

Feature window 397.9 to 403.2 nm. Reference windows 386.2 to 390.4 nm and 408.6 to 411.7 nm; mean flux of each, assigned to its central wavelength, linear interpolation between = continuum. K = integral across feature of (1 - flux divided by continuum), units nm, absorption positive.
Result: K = 0.78 nm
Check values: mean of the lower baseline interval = 25.9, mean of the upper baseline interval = 21.7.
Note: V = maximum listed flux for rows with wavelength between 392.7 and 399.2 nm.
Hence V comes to 28.89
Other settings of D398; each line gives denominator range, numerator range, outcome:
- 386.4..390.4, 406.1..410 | 0.92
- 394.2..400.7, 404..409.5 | 1.00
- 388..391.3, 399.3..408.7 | 0.90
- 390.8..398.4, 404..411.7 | 1.01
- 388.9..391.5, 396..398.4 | 0.97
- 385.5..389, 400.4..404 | 0.81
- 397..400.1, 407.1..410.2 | 1.10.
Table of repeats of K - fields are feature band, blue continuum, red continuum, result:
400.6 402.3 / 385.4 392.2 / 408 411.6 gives 0.23 nm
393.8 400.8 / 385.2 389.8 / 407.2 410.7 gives 0.68 nm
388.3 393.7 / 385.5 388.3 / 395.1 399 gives 0.29 nm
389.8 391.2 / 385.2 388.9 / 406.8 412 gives 0.12 nm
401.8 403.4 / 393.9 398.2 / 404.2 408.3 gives 0.14 nm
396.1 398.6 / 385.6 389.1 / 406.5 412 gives 0.20 nm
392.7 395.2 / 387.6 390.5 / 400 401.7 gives 0.13 nm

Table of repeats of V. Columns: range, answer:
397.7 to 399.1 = 22.12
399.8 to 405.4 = 22.15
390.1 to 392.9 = 24.15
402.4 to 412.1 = 23.96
